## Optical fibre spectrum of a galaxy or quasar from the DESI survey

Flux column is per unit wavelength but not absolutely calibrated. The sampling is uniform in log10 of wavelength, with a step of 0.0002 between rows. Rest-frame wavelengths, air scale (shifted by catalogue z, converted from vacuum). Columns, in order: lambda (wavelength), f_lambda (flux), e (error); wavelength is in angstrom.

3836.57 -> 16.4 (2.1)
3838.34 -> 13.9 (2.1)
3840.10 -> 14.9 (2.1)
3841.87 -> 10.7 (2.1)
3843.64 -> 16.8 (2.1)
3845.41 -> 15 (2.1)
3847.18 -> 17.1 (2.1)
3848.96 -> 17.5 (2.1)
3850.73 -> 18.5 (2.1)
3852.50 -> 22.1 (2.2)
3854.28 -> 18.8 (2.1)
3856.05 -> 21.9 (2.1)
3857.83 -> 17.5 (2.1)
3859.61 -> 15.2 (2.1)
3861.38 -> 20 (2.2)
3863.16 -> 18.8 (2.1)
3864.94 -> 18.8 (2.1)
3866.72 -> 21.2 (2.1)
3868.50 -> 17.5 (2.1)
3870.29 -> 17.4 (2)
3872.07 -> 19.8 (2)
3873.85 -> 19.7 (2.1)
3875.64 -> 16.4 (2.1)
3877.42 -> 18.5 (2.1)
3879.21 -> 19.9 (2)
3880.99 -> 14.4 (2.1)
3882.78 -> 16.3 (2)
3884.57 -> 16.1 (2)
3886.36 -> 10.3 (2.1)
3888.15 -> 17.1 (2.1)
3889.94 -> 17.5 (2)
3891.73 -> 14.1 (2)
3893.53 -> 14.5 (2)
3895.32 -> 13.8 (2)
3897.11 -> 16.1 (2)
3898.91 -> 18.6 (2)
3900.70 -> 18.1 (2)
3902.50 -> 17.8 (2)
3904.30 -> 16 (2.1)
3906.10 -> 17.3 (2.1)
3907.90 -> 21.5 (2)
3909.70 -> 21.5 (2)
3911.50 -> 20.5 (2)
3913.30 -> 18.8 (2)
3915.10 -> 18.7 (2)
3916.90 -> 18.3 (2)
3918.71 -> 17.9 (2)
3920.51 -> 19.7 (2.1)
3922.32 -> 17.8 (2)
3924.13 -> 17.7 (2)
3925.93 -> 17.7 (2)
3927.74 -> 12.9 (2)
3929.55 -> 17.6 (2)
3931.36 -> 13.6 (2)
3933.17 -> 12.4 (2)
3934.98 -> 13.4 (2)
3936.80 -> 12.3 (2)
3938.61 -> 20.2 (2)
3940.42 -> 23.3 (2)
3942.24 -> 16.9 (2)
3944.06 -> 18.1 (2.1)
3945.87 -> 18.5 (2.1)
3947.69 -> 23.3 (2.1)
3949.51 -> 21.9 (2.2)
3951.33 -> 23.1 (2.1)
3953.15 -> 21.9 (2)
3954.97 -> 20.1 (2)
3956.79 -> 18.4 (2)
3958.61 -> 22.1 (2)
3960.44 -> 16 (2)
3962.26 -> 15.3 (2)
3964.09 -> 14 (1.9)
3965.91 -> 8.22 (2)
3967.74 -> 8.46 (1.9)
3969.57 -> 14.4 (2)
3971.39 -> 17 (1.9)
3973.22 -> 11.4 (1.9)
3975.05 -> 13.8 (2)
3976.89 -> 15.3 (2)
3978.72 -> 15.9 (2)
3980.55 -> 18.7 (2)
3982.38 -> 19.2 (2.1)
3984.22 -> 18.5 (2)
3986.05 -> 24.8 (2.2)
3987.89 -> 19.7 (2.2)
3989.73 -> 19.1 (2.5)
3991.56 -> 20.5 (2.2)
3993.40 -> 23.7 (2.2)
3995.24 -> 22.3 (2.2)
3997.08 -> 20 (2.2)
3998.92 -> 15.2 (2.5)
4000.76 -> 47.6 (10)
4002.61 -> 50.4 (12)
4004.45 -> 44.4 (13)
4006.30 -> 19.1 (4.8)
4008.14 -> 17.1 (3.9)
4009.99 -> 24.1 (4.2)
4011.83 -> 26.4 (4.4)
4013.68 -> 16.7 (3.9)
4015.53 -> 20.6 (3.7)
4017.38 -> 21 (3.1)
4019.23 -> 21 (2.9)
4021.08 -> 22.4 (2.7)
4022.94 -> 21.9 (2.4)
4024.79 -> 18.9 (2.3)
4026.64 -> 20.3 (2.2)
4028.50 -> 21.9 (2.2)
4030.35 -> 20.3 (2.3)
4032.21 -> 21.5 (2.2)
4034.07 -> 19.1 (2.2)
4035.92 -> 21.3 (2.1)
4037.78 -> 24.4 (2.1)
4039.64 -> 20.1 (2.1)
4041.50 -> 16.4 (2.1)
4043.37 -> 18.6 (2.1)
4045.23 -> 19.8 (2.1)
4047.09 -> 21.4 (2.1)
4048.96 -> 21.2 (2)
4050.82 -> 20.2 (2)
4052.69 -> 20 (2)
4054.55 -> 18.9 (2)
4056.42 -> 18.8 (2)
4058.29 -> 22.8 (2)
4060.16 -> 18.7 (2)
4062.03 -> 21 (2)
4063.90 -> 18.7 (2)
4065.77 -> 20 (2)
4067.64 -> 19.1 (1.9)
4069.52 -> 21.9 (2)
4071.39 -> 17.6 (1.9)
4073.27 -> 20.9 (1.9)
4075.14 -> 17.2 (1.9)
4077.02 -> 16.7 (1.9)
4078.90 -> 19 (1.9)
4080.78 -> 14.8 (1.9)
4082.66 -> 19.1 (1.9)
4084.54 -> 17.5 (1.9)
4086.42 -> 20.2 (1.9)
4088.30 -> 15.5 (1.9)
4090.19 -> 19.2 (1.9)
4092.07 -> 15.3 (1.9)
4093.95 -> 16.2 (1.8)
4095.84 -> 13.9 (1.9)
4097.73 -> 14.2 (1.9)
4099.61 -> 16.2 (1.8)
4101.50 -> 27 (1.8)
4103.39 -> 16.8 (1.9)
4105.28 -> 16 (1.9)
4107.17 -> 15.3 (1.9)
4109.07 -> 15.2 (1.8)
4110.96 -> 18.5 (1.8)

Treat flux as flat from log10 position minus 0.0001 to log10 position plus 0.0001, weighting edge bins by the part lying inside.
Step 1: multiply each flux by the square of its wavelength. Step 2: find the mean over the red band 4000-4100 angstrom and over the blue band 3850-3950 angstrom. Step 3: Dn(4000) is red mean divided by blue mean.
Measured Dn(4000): 1.27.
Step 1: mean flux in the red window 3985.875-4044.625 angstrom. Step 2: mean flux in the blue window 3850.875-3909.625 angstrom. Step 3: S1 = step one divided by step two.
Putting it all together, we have 1.31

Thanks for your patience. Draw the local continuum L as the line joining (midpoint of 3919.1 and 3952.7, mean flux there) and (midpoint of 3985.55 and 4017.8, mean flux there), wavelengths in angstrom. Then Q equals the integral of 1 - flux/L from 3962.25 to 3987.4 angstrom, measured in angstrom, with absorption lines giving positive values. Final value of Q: 7.78 angstrom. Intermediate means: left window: 17.9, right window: 25.2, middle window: 15.4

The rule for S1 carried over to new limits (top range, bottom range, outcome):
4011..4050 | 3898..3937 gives 1.19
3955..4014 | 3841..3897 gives 1.20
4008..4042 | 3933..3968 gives 1.19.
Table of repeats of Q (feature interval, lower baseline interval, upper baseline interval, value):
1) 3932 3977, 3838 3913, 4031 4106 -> 3.1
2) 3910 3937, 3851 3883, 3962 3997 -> 1.5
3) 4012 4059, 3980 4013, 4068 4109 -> 3.0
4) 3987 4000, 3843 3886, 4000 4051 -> 1.1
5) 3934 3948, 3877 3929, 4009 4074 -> 0.1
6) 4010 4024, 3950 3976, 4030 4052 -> -1.9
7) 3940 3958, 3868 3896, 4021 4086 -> -2.8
